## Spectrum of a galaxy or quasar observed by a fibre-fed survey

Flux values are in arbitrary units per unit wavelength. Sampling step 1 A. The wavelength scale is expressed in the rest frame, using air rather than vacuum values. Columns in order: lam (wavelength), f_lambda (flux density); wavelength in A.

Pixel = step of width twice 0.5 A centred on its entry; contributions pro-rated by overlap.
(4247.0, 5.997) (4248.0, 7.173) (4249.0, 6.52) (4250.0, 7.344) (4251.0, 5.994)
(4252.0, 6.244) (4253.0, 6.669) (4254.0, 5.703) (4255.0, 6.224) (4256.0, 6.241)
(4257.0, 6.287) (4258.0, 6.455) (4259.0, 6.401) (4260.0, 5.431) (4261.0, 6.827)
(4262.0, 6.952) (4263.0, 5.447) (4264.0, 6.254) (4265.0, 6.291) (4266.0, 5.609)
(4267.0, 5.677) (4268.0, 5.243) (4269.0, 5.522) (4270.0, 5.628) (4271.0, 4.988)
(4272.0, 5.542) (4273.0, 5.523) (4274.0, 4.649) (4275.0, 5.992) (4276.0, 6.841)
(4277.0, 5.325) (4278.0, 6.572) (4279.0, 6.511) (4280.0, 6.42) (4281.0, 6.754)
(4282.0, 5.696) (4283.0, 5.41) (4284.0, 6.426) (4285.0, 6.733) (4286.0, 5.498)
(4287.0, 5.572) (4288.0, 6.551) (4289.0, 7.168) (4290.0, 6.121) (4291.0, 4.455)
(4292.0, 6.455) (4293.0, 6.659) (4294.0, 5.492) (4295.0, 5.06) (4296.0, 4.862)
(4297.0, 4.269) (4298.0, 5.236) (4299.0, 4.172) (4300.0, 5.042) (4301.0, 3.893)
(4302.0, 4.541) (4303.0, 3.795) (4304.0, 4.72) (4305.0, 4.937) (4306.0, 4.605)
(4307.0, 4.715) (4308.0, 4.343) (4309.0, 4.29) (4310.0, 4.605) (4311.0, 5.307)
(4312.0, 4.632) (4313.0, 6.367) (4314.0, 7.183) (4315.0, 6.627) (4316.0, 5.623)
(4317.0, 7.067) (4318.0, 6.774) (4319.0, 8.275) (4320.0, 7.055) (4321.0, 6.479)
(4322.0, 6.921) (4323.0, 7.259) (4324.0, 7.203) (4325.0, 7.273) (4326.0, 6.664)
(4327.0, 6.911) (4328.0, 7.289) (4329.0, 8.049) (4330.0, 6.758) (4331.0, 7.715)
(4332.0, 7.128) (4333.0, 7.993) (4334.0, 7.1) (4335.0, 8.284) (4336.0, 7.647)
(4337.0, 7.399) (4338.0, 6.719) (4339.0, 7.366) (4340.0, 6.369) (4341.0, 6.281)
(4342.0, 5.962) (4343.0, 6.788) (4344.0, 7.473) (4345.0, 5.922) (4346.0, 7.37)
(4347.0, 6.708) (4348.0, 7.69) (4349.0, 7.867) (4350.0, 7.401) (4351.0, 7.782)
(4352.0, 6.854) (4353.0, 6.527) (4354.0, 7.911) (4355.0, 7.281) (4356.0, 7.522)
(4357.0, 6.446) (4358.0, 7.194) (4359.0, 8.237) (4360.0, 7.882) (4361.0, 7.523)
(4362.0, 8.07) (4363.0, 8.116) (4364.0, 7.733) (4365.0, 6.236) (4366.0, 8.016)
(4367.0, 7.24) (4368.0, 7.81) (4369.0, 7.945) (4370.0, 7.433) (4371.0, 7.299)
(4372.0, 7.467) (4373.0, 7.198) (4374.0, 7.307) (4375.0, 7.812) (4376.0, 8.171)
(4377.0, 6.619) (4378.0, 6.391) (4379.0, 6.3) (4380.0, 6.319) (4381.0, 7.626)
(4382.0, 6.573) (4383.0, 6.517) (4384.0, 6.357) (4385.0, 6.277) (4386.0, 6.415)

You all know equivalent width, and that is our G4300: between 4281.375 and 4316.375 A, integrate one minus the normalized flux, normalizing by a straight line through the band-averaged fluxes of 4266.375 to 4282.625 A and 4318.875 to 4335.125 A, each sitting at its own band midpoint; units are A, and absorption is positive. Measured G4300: 6.0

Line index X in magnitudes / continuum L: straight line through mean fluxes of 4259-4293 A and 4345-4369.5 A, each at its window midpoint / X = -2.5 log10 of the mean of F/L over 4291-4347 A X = 0.098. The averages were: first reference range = 5.96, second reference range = 7.44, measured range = 6.19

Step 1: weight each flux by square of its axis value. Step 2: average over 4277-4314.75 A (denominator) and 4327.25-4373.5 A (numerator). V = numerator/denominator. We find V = 1.38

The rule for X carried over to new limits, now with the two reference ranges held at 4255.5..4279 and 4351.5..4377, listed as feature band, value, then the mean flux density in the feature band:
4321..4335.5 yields -0.06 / 7.3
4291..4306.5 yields 0.29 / 4.9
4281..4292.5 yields 0.03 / 6.04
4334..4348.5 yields 0.02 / 7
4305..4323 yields 0.13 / 5.94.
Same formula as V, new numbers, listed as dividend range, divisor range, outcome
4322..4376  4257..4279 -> 1.29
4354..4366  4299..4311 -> 1.71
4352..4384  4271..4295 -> 1.27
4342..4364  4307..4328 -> 1.18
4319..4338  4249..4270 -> 1.23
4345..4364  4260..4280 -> 1.32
